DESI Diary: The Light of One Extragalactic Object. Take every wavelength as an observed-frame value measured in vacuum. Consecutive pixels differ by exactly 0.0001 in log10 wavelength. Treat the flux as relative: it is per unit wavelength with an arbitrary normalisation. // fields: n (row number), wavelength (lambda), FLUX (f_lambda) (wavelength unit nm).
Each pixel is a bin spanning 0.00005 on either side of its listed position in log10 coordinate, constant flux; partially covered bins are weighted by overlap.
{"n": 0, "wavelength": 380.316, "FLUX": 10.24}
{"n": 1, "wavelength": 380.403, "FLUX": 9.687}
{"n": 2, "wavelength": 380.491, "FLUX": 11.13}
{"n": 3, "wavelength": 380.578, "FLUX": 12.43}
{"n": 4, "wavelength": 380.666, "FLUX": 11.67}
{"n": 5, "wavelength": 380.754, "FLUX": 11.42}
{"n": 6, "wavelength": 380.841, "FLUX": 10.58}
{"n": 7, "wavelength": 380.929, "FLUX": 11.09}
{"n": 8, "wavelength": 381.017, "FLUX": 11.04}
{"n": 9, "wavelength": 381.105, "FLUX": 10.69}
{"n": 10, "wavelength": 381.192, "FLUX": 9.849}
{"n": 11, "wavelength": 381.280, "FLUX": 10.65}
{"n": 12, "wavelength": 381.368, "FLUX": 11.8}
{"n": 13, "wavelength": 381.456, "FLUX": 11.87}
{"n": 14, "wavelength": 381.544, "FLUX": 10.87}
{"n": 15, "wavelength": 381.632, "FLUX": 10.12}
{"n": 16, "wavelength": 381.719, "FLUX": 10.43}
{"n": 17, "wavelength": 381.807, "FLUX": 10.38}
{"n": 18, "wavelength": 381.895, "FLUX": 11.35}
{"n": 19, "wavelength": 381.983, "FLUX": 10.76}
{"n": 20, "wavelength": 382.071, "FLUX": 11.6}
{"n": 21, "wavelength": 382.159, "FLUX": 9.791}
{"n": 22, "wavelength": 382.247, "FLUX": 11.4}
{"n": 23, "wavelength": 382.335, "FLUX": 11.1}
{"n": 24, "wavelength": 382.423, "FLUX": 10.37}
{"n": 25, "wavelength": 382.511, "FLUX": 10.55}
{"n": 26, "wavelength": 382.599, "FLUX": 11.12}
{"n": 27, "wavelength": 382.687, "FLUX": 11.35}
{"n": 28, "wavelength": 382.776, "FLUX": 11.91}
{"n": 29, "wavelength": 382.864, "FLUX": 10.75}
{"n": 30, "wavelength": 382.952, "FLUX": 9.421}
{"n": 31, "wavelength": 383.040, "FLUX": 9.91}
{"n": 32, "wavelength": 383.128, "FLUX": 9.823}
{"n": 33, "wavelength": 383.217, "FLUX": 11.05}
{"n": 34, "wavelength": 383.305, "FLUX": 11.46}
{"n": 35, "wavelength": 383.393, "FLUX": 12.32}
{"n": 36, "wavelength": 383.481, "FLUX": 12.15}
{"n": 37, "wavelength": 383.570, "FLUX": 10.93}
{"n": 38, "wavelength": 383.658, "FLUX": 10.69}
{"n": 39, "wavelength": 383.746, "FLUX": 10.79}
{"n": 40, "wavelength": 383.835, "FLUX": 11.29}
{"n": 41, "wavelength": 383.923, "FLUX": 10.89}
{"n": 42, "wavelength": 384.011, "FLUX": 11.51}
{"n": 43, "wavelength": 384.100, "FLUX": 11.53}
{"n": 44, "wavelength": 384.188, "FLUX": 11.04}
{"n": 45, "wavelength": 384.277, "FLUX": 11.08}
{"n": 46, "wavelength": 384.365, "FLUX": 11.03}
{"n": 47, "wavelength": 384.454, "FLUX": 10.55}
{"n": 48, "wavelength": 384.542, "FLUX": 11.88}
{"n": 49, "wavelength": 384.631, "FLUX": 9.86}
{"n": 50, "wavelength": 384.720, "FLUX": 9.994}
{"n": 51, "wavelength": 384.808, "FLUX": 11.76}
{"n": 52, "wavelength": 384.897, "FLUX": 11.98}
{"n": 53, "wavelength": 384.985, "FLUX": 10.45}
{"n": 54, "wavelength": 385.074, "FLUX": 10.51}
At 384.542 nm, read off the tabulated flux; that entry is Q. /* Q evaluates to 11.88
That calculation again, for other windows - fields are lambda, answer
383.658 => 10.69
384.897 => 11.98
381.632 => 10.12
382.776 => 11.91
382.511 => 10.55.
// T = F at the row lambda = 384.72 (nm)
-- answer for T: 9.994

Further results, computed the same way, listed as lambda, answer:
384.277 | 11.08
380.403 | 9.687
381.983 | 10.76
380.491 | 11.13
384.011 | 11.51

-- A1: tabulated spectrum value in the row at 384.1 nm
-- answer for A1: 11.53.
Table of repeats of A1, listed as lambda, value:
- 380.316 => 10.24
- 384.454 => 10.55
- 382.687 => 11.35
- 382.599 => 11.12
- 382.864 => 10.75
